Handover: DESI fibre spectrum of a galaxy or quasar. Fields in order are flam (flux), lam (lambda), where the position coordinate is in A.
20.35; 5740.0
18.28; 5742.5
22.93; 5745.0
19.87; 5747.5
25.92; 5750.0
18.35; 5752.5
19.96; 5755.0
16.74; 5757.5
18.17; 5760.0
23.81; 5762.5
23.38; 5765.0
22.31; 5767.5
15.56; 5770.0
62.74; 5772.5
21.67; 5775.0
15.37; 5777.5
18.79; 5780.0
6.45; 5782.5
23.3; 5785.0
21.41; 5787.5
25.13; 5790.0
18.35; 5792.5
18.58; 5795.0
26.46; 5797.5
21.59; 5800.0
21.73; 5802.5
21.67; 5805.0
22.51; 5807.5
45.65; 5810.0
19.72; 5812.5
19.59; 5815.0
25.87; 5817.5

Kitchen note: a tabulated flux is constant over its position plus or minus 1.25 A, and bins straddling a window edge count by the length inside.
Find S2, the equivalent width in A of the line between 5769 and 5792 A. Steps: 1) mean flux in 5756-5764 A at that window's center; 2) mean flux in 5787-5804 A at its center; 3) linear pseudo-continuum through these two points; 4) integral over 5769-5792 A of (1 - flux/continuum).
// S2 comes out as -2.6 A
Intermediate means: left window 19.7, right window 21.9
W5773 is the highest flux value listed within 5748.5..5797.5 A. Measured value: 62.74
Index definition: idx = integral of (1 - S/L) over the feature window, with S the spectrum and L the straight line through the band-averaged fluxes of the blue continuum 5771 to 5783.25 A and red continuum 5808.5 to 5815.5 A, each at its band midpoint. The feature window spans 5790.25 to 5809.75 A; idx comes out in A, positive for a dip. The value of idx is 3.4 A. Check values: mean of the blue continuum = 25.6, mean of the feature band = 23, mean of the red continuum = 29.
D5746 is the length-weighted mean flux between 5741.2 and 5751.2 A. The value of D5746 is 21.7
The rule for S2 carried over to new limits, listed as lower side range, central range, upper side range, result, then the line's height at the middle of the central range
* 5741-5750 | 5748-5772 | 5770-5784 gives 0.83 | 22.5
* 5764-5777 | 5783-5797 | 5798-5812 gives 3.28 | 27.2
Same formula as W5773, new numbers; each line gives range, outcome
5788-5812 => 45.65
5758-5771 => 23.81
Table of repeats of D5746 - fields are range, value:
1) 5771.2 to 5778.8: 33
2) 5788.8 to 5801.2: 22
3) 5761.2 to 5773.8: 29.5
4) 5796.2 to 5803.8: 23.2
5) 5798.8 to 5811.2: 26.6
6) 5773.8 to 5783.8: 15.6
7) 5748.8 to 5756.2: 21.4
